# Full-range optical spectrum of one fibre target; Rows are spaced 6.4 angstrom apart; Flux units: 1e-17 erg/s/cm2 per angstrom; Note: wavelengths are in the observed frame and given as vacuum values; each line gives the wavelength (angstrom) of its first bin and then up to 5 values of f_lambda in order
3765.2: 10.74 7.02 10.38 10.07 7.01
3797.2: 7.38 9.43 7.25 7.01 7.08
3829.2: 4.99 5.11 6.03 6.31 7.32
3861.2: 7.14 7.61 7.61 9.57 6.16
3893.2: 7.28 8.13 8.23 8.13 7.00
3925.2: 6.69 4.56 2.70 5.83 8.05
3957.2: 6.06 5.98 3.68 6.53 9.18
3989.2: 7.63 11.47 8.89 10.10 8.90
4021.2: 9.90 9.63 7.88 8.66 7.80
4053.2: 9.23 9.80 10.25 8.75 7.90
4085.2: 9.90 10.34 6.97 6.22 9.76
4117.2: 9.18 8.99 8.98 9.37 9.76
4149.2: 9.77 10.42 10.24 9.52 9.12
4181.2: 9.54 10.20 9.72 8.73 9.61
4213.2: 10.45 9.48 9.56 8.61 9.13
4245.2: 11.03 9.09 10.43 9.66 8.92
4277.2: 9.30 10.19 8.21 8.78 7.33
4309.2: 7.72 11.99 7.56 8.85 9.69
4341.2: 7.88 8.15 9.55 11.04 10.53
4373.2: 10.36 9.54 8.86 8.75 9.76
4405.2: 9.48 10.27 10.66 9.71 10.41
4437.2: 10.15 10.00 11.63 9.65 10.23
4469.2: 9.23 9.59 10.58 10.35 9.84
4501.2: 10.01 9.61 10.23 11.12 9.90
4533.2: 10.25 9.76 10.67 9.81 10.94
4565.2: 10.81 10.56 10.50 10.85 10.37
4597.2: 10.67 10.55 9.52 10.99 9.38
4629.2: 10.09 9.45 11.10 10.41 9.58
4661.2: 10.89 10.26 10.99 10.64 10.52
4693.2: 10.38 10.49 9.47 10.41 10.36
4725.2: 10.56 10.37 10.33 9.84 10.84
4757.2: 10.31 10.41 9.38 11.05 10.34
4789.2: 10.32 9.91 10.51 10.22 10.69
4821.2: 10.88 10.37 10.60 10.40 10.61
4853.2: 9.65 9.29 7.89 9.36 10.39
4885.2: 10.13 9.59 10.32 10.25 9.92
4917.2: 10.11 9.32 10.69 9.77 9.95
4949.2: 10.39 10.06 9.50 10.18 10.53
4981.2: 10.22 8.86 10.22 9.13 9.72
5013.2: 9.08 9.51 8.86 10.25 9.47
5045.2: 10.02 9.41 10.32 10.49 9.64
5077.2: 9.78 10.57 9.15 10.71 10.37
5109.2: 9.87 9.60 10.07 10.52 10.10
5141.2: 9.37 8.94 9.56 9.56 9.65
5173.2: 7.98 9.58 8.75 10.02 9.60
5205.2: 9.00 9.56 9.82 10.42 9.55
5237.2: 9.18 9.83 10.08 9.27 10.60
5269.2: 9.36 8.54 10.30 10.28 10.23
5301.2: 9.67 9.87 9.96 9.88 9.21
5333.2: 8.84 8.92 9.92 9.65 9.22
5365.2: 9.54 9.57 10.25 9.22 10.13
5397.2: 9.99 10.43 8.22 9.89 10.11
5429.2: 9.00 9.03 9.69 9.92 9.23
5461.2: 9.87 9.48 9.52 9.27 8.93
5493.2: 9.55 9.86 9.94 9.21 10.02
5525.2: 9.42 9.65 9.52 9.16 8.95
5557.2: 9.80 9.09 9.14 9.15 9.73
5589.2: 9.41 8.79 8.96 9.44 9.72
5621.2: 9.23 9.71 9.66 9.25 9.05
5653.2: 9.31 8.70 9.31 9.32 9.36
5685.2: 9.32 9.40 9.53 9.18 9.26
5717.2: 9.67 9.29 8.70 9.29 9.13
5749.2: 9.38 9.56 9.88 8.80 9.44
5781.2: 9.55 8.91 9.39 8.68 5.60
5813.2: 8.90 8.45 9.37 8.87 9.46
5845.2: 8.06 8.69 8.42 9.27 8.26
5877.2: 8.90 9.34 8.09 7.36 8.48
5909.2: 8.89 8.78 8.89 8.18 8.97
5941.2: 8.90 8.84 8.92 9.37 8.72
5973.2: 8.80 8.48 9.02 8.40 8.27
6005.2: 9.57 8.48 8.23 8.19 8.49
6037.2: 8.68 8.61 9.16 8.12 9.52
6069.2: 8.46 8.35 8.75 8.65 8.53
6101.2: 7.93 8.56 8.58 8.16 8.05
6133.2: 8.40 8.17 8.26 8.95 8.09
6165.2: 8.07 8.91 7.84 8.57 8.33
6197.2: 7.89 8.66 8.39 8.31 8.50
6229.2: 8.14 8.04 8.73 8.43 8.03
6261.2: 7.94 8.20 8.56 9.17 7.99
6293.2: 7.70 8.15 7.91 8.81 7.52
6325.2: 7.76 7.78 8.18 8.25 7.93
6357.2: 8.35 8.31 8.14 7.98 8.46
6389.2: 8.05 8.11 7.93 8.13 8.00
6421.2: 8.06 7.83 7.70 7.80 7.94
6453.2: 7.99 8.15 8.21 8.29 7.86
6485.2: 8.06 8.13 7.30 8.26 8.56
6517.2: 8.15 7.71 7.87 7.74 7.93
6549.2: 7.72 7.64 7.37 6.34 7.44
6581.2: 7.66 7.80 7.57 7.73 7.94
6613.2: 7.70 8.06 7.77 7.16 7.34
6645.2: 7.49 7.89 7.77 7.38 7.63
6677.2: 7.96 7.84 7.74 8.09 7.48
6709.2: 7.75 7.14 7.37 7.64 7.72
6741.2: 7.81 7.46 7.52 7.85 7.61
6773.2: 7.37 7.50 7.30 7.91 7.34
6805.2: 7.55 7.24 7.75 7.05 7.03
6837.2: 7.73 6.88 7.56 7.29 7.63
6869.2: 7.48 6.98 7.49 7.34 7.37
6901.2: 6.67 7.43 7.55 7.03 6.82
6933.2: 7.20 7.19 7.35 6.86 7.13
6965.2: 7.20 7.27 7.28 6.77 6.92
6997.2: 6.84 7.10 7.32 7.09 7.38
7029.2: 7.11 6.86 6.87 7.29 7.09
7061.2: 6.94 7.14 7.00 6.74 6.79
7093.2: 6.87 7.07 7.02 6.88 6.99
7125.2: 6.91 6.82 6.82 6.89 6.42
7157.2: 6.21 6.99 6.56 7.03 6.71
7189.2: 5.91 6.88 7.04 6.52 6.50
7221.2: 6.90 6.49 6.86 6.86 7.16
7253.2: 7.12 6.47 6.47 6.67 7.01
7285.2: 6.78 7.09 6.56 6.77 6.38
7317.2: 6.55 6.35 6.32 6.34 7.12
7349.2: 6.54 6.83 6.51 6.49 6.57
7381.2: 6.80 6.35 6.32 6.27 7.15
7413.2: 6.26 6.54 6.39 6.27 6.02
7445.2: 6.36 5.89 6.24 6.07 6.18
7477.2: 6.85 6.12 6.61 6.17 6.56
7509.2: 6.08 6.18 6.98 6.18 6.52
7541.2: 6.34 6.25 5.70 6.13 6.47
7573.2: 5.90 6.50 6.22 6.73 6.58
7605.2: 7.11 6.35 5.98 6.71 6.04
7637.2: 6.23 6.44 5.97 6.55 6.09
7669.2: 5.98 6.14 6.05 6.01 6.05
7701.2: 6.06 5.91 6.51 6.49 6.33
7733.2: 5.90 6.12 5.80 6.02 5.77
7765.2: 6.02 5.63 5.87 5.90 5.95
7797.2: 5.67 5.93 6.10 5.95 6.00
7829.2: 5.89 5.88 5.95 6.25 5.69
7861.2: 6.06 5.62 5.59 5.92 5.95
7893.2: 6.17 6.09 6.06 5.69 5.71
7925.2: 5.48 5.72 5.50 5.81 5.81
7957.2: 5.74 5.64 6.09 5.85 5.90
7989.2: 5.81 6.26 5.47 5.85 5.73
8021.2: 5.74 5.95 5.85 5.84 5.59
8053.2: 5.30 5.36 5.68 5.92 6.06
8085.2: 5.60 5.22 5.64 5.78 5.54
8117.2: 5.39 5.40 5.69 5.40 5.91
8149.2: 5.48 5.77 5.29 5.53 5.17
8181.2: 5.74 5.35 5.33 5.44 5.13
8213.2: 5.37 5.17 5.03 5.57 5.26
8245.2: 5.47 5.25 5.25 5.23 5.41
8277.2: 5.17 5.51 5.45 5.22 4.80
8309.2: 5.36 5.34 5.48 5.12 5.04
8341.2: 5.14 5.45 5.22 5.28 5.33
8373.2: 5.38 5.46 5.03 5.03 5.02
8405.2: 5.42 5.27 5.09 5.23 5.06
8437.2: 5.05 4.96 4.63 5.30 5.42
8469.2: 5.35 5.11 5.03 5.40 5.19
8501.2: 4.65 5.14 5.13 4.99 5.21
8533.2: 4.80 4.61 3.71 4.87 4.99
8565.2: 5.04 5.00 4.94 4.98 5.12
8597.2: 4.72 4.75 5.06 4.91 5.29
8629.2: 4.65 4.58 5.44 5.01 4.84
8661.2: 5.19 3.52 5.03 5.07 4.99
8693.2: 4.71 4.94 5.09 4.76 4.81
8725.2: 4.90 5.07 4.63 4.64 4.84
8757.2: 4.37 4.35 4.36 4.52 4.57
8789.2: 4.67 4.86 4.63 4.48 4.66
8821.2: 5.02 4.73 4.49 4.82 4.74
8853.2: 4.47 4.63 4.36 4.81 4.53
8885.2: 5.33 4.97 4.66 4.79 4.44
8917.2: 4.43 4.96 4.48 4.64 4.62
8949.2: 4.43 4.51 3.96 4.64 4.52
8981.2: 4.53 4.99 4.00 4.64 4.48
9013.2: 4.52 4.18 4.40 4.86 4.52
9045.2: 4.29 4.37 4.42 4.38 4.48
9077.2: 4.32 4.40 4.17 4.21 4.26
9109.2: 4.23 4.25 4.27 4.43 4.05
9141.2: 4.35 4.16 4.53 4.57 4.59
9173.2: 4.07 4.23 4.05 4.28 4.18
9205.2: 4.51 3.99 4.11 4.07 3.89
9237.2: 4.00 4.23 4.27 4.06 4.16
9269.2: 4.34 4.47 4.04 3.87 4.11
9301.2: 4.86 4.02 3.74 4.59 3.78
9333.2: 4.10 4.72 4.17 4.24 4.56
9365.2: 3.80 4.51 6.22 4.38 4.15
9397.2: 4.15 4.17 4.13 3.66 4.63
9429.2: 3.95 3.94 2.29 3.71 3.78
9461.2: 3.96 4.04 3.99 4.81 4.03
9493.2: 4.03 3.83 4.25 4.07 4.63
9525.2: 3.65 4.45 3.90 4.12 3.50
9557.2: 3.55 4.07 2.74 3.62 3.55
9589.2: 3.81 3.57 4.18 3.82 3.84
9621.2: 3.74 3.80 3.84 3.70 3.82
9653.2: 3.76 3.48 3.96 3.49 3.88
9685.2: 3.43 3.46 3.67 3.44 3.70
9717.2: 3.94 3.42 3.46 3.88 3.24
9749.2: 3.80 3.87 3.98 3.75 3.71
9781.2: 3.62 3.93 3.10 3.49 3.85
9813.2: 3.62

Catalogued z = 0.00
